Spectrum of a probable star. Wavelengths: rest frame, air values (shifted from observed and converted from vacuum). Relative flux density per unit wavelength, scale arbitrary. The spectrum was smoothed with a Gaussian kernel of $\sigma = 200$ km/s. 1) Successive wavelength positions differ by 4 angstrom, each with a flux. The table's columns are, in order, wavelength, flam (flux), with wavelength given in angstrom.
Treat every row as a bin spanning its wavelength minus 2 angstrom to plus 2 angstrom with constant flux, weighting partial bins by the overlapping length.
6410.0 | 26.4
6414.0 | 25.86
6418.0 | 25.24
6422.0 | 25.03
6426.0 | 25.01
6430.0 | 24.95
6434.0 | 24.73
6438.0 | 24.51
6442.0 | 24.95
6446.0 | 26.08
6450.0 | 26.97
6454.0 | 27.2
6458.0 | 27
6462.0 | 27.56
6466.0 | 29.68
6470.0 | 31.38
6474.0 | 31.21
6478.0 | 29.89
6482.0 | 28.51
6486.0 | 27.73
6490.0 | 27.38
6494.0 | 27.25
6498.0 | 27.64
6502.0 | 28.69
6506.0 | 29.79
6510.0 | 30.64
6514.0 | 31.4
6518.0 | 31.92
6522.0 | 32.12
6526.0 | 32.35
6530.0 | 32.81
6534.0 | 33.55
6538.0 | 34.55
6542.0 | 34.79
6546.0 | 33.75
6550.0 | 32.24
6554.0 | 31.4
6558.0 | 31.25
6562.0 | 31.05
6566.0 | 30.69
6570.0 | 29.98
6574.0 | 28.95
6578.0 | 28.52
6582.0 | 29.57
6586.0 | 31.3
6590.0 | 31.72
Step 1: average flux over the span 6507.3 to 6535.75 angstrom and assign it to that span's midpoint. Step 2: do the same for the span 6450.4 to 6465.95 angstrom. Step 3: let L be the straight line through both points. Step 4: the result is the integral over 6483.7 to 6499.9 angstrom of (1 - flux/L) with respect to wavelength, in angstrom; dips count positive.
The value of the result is 1.3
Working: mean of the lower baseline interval 27.5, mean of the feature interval 27.5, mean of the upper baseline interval 32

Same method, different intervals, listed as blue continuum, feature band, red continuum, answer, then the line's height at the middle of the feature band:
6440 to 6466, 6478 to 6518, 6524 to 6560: 1.3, 29.9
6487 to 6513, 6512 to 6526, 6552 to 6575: -1.3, 29.2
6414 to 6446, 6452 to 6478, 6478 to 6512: -2.1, 26.9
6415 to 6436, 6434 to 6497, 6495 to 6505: -2.3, 26.8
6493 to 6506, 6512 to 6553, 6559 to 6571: -4.8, 29.5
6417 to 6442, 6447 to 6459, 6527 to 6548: -0.1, 26.8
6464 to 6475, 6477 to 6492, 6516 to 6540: 1.4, 31.3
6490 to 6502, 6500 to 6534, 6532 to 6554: -1.2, 30.3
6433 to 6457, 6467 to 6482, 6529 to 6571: -1.5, 27.7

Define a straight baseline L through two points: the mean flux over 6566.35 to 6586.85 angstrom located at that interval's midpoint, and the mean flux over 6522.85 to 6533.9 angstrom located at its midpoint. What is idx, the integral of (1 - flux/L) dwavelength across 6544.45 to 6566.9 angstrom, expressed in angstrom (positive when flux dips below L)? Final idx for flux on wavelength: -0.6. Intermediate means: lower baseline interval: 32.7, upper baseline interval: 29.7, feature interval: 31.7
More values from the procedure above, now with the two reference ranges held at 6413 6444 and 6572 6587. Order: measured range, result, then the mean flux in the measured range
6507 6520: -1.7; 31.2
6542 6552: -1.7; 33.4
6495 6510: -0.9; 28.9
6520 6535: -2.5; 32.7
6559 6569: -0.6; 30.8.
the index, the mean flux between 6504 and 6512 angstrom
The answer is 30.2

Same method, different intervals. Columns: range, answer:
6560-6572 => 30.6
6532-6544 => 34.3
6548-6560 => 31.6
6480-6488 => 28.1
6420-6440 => 24.8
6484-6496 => 27.5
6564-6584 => 29.5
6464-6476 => 30.8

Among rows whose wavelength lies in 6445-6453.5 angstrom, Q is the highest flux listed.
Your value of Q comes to 26.97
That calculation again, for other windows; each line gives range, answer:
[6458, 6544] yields 34.79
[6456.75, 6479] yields 31.38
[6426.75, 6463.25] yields 27.56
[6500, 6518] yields 31.92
